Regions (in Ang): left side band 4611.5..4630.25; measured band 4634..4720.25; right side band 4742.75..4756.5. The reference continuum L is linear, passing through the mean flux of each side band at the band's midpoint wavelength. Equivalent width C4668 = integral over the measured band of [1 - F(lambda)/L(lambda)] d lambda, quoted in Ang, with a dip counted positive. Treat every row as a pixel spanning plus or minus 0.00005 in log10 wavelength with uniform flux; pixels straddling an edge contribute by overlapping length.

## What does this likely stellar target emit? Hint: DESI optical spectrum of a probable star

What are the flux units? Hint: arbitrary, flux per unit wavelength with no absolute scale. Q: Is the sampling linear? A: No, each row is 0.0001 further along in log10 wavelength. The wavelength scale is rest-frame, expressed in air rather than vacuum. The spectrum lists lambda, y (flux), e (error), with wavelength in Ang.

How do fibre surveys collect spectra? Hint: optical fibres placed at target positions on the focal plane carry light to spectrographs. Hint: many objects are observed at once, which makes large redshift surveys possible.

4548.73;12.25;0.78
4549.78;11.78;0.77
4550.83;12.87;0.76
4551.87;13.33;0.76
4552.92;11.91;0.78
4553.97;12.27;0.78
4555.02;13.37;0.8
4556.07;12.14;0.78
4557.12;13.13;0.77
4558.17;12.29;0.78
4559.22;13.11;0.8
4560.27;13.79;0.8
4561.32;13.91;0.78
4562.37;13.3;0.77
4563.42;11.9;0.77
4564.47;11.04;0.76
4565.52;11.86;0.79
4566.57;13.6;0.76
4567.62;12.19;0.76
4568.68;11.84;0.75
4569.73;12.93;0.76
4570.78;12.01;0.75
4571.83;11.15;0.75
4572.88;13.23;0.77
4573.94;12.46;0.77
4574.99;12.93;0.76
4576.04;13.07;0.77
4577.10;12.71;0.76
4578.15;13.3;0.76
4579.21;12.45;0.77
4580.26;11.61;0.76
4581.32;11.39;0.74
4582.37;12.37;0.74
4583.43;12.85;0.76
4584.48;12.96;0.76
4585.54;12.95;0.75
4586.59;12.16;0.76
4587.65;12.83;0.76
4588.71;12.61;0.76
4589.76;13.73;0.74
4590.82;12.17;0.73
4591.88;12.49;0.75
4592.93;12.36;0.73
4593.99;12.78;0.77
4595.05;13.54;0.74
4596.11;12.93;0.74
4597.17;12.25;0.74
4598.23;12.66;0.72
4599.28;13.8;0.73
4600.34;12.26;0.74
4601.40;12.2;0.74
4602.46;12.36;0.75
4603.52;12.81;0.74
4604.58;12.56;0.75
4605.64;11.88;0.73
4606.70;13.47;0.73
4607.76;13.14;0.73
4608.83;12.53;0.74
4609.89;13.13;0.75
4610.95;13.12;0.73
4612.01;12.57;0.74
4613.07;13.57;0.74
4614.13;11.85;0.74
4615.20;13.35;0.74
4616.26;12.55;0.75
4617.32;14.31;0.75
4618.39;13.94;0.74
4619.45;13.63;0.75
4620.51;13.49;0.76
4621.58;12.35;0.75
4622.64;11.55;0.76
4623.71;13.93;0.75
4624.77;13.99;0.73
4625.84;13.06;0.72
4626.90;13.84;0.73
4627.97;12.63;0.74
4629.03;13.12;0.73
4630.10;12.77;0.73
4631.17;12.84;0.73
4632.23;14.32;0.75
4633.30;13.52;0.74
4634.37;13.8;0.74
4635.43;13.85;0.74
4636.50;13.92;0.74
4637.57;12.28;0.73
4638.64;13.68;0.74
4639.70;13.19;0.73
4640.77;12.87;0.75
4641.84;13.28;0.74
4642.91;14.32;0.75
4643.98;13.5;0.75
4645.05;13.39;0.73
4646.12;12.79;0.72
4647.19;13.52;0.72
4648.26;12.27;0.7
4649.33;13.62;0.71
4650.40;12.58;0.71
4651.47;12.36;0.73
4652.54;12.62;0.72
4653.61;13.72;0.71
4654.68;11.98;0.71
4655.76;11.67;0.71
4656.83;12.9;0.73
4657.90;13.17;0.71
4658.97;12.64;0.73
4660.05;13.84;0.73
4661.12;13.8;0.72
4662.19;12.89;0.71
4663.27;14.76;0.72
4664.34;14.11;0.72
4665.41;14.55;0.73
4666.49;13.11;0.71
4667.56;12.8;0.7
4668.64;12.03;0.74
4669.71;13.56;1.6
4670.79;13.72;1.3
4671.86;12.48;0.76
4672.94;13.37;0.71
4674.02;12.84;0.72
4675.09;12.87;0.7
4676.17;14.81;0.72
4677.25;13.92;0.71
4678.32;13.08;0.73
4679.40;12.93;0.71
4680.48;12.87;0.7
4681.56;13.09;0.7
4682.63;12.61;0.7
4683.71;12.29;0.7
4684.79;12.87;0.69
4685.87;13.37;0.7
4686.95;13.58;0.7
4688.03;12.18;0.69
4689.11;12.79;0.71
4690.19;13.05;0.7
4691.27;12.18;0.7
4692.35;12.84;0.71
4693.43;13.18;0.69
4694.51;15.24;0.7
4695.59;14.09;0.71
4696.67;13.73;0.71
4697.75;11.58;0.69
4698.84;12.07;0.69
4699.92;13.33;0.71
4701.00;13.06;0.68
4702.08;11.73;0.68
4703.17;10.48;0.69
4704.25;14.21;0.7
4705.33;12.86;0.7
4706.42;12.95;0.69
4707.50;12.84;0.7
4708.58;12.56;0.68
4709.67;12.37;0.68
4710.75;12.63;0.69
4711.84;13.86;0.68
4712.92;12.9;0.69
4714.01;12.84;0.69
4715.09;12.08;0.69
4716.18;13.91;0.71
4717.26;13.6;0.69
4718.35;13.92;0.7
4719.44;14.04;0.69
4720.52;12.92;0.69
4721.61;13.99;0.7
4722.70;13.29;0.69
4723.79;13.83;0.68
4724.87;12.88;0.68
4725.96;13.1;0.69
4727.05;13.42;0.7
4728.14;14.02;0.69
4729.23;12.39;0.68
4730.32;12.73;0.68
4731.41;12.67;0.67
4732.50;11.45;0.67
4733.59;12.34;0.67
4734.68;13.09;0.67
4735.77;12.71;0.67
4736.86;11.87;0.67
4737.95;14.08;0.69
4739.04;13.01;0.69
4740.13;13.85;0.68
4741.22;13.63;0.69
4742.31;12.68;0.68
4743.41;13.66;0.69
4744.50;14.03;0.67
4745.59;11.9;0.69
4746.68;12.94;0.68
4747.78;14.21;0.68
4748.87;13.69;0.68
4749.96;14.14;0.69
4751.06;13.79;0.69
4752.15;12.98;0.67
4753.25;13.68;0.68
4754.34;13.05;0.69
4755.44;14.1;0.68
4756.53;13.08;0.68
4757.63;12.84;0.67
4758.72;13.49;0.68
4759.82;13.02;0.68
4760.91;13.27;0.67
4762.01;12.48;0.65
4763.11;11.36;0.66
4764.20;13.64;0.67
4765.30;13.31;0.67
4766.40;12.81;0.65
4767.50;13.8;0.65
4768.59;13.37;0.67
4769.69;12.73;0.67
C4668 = 1.2 Ang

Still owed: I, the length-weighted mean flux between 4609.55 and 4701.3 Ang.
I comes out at 13.2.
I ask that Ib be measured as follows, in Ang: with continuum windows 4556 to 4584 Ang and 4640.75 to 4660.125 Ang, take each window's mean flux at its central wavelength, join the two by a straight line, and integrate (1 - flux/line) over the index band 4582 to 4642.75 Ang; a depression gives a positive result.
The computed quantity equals -1.1 Ang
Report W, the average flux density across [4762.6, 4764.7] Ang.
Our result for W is 12.5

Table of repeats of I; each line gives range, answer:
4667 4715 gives 13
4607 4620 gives 13.1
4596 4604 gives 12.6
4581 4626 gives 12.9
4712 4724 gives 13.4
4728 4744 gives 12.9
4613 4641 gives 13.3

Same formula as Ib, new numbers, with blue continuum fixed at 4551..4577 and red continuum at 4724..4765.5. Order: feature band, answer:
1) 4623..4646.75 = -1.1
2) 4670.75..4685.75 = -0.2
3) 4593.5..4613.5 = -0.1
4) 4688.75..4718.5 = 0.1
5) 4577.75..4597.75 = 0.1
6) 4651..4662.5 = 0.0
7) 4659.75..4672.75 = -0.6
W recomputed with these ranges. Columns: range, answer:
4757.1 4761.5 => 13.2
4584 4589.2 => 12.7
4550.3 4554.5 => 12.6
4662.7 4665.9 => 14.5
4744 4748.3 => 13.3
